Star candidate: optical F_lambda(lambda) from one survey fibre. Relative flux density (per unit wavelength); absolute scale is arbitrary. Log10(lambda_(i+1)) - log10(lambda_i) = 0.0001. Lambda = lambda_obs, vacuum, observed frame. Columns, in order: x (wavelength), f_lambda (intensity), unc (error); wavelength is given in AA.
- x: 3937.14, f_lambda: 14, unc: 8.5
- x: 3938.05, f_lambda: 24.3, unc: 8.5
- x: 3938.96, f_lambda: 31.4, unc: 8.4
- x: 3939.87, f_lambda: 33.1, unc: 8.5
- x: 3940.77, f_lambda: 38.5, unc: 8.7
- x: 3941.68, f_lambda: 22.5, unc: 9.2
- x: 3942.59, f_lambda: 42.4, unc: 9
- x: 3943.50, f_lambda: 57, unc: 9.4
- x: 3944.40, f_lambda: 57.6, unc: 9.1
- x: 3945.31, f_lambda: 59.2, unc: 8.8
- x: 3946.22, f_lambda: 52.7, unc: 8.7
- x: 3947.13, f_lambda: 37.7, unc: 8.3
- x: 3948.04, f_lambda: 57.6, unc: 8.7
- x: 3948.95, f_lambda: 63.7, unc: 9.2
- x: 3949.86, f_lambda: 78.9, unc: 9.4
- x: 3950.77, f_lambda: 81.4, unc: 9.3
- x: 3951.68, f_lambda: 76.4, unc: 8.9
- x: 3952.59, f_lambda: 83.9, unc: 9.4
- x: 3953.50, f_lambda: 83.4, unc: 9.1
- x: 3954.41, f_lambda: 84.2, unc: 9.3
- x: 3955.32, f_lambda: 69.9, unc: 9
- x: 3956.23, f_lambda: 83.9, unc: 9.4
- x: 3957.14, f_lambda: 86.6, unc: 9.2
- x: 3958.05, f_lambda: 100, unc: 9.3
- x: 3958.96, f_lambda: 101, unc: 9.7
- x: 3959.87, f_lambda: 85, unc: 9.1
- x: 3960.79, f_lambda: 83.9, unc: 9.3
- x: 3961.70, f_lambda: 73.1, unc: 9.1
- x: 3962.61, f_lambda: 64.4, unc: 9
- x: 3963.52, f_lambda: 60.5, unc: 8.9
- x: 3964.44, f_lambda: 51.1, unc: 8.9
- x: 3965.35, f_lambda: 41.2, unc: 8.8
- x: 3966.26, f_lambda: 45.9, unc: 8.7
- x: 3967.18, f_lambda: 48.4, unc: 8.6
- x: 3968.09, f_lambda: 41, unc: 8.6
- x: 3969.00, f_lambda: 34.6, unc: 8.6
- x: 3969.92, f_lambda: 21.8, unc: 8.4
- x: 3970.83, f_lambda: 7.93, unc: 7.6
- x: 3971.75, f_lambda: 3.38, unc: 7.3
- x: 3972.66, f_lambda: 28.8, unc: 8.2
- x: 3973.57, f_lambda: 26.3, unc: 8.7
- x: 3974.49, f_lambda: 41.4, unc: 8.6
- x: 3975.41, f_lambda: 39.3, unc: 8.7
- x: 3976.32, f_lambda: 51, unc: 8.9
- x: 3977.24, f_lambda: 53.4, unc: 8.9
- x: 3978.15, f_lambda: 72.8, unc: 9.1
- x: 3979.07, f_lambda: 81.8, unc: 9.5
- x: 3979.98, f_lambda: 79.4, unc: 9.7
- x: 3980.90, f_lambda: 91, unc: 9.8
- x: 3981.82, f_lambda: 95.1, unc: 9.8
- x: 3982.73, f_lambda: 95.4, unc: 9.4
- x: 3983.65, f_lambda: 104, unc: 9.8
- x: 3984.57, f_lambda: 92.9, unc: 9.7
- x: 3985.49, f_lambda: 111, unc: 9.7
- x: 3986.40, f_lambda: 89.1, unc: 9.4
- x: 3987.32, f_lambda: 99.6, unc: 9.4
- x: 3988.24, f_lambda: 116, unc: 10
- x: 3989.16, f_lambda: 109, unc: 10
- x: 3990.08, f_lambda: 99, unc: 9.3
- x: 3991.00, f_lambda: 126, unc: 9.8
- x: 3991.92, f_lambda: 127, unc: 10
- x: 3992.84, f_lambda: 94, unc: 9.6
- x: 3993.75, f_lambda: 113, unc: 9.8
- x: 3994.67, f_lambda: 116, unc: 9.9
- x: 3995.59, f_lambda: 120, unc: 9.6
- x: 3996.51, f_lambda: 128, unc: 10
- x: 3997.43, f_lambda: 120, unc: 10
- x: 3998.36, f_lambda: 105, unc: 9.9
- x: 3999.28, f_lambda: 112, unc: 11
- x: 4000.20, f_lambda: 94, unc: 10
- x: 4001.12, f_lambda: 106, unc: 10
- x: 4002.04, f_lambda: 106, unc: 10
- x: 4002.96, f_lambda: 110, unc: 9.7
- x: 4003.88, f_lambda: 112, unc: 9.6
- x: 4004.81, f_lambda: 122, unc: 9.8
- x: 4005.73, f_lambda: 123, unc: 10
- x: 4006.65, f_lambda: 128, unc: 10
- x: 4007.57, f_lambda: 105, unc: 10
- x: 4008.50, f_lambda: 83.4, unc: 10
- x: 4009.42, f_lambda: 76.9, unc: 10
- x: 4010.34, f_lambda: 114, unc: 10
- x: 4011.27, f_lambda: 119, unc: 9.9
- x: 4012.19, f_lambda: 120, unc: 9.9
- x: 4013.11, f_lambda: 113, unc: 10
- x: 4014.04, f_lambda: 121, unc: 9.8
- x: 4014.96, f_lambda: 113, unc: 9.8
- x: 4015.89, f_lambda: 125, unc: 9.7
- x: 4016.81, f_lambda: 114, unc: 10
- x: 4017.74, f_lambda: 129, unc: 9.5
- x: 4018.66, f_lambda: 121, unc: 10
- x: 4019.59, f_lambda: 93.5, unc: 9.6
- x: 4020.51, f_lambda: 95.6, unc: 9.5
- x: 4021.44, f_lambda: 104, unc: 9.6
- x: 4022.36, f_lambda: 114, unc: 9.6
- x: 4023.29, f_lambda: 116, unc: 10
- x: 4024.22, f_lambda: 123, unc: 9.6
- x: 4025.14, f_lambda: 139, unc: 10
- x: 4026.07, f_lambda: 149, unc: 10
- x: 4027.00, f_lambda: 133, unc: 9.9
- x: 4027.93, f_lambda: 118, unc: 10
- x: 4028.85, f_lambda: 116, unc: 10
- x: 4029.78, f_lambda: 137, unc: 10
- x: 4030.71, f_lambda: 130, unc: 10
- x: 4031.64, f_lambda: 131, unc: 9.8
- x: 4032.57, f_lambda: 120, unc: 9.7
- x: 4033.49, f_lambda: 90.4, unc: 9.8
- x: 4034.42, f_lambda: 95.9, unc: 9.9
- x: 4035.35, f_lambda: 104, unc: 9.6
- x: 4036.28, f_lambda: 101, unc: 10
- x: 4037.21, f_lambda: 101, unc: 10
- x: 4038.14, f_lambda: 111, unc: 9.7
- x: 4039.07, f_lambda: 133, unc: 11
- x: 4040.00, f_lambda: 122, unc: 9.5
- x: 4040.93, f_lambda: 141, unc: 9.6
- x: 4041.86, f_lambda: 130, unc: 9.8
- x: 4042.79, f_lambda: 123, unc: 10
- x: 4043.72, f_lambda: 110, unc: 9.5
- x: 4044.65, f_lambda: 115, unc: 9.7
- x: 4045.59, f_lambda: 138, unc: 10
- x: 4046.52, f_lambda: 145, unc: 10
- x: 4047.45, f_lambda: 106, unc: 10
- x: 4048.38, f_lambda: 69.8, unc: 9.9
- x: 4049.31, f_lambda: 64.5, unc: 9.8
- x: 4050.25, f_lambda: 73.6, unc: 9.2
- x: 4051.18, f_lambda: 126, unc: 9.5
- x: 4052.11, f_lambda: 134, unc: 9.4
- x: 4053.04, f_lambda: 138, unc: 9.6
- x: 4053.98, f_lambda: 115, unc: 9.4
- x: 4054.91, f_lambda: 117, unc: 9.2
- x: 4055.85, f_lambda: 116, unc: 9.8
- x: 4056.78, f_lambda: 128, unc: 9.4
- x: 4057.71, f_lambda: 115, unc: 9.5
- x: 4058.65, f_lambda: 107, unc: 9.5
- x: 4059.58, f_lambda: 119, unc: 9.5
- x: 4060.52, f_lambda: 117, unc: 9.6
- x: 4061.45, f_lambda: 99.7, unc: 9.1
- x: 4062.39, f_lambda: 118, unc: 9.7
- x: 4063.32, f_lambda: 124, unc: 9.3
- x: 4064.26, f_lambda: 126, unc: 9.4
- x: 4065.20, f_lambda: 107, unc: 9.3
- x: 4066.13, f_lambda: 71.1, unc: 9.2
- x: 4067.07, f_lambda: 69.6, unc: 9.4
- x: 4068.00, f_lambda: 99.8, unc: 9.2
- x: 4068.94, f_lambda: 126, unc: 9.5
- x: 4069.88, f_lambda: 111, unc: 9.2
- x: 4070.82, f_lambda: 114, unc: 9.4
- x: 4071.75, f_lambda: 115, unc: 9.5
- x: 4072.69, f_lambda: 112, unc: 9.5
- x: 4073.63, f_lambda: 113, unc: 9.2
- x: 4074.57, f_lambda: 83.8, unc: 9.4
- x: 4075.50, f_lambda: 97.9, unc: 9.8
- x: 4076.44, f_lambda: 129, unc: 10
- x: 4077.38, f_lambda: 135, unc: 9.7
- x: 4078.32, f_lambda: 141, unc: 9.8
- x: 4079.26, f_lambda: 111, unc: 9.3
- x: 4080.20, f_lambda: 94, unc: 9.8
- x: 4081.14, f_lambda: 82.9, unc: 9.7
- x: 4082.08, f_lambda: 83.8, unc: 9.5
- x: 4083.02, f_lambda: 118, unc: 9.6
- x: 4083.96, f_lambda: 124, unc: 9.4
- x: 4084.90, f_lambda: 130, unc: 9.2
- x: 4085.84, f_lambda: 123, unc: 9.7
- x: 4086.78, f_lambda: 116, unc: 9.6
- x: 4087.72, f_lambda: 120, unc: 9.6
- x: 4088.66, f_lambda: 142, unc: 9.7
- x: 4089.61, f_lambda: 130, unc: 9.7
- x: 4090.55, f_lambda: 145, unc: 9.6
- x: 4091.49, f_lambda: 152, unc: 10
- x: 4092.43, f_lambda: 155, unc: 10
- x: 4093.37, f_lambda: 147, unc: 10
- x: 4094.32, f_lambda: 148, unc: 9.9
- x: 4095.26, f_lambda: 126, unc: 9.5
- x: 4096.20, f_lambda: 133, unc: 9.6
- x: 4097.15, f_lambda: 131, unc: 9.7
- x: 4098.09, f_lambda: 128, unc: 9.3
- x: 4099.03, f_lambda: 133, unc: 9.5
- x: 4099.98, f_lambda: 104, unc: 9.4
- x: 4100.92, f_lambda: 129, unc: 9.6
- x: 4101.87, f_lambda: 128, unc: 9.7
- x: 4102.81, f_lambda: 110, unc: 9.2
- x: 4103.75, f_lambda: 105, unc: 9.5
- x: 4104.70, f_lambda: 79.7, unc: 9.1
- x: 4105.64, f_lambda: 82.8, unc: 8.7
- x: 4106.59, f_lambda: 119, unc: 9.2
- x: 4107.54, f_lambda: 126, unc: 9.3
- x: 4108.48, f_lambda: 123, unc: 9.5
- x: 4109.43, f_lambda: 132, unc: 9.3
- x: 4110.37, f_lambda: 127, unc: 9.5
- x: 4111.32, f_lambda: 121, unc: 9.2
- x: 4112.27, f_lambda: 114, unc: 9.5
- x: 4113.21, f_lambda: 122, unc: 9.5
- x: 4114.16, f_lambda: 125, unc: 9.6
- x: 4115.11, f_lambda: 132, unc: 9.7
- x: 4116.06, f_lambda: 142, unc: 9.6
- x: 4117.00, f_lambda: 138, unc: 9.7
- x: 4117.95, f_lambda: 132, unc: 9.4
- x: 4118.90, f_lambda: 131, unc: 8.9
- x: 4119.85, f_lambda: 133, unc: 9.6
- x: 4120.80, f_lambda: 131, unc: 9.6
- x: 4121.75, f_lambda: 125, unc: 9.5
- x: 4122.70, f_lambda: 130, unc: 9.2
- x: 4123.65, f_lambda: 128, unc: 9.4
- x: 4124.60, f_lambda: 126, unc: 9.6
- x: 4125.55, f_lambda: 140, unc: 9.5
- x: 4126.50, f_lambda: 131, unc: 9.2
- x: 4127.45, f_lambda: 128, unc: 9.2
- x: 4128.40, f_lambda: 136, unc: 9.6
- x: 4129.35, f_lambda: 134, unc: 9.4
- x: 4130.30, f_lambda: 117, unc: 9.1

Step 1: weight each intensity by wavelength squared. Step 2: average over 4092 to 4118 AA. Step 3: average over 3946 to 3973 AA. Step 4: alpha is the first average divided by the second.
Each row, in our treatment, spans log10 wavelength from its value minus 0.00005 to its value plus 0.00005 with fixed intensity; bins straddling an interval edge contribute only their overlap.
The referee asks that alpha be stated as 2.19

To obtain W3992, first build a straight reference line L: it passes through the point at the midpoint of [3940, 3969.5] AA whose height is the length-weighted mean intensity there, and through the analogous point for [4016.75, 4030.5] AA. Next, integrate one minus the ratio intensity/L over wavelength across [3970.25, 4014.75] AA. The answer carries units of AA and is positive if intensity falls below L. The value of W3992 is 1.3 AA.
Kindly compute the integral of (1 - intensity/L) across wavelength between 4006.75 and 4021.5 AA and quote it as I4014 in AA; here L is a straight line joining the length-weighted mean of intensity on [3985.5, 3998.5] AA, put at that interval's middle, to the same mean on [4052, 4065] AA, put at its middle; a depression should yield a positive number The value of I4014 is 0.5 AA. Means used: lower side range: 112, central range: 110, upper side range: 119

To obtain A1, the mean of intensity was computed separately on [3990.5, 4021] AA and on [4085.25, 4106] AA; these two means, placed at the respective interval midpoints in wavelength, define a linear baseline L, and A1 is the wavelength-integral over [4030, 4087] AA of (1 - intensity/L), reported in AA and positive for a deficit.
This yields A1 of 3.6 AA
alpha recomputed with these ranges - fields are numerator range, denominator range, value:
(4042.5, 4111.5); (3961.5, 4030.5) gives 1.29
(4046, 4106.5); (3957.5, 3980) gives 2.30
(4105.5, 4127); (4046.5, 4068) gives 1.21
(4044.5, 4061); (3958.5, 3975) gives 2.49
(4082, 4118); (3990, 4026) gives 1.16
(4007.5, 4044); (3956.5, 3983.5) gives 2.01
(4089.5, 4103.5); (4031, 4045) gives 1.19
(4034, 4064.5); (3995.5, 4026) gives 1.03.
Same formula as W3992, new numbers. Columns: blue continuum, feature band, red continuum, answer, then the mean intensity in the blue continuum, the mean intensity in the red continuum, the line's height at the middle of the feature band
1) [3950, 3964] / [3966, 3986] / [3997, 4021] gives 7.61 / 81.1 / 111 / 91.9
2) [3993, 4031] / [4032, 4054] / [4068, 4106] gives 0.80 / 115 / 120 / 117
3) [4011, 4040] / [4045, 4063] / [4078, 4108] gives 0.91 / 117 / 122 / 119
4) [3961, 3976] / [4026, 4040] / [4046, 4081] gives -4.77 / 40.2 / 110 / 87.8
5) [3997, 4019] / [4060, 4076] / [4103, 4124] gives 1.59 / 112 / 122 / 118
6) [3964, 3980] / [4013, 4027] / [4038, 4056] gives -4.54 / 41.8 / 116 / 89.6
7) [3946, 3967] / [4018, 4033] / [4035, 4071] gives -3.05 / 71.5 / 112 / 101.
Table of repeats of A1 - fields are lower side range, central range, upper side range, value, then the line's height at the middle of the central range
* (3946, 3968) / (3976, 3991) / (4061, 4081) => -2.3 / 79.3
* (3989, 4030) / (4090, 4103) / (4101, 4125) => -1.4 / 121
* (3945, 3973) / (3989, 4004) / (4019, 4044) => -3.5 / 90.5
